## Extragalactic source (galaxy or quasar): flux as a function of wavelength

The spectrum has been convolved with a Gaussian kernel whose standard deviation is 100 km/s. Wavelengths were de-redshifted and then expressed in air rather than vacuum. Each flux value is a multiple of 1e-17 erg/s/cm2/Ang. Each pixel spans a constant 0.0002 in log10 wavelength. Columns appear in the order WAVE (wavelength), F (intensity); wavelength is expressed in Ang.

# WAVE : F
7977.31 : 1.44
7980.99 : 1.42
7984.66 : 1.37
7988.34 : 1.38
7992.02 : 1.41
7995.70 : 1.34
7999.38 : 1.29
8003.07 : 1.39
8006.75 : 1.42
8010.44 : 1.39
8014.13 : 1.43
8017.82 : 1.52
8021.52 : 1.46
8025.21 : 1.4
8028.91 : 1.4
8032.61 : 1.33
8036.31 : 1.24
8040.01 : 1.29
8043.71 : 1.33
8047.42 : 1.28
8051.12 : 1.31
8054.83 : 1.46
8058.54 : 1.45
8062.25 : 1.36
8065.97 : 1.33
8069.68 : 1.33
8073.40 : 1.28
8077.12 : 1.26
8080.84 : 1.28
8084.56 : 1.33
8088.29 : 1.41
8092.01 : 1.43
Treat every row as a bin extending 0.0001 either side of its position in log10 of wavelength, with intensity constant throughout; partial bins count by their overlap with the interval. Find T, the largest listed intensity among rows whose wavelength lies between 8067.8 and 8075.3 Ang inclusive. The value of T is 1.33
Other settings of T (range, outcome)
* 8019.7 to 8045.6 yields 1.46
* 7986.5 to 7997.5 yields 1.41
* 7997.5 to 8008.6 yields 1.42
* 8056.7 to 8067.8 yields 1.45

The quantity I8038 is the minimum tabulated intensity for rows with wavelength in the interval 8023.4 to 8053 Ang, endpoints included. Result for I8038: 1.24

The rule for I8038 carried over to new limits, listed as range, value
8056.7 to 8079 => 1.26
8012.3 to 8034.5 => 1.33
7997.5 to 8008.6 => 1.29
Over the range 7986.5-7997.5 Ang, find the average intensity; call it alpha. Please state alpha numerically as 1.38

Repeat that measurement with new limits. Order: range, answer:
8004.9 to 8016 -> 1.41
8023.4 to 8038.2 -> 1.34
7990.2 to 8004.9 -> 1.36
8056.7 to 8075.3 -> 1.35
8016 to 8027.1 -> 1.46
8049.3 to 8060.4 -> 1.41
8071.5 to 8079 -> 1.27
